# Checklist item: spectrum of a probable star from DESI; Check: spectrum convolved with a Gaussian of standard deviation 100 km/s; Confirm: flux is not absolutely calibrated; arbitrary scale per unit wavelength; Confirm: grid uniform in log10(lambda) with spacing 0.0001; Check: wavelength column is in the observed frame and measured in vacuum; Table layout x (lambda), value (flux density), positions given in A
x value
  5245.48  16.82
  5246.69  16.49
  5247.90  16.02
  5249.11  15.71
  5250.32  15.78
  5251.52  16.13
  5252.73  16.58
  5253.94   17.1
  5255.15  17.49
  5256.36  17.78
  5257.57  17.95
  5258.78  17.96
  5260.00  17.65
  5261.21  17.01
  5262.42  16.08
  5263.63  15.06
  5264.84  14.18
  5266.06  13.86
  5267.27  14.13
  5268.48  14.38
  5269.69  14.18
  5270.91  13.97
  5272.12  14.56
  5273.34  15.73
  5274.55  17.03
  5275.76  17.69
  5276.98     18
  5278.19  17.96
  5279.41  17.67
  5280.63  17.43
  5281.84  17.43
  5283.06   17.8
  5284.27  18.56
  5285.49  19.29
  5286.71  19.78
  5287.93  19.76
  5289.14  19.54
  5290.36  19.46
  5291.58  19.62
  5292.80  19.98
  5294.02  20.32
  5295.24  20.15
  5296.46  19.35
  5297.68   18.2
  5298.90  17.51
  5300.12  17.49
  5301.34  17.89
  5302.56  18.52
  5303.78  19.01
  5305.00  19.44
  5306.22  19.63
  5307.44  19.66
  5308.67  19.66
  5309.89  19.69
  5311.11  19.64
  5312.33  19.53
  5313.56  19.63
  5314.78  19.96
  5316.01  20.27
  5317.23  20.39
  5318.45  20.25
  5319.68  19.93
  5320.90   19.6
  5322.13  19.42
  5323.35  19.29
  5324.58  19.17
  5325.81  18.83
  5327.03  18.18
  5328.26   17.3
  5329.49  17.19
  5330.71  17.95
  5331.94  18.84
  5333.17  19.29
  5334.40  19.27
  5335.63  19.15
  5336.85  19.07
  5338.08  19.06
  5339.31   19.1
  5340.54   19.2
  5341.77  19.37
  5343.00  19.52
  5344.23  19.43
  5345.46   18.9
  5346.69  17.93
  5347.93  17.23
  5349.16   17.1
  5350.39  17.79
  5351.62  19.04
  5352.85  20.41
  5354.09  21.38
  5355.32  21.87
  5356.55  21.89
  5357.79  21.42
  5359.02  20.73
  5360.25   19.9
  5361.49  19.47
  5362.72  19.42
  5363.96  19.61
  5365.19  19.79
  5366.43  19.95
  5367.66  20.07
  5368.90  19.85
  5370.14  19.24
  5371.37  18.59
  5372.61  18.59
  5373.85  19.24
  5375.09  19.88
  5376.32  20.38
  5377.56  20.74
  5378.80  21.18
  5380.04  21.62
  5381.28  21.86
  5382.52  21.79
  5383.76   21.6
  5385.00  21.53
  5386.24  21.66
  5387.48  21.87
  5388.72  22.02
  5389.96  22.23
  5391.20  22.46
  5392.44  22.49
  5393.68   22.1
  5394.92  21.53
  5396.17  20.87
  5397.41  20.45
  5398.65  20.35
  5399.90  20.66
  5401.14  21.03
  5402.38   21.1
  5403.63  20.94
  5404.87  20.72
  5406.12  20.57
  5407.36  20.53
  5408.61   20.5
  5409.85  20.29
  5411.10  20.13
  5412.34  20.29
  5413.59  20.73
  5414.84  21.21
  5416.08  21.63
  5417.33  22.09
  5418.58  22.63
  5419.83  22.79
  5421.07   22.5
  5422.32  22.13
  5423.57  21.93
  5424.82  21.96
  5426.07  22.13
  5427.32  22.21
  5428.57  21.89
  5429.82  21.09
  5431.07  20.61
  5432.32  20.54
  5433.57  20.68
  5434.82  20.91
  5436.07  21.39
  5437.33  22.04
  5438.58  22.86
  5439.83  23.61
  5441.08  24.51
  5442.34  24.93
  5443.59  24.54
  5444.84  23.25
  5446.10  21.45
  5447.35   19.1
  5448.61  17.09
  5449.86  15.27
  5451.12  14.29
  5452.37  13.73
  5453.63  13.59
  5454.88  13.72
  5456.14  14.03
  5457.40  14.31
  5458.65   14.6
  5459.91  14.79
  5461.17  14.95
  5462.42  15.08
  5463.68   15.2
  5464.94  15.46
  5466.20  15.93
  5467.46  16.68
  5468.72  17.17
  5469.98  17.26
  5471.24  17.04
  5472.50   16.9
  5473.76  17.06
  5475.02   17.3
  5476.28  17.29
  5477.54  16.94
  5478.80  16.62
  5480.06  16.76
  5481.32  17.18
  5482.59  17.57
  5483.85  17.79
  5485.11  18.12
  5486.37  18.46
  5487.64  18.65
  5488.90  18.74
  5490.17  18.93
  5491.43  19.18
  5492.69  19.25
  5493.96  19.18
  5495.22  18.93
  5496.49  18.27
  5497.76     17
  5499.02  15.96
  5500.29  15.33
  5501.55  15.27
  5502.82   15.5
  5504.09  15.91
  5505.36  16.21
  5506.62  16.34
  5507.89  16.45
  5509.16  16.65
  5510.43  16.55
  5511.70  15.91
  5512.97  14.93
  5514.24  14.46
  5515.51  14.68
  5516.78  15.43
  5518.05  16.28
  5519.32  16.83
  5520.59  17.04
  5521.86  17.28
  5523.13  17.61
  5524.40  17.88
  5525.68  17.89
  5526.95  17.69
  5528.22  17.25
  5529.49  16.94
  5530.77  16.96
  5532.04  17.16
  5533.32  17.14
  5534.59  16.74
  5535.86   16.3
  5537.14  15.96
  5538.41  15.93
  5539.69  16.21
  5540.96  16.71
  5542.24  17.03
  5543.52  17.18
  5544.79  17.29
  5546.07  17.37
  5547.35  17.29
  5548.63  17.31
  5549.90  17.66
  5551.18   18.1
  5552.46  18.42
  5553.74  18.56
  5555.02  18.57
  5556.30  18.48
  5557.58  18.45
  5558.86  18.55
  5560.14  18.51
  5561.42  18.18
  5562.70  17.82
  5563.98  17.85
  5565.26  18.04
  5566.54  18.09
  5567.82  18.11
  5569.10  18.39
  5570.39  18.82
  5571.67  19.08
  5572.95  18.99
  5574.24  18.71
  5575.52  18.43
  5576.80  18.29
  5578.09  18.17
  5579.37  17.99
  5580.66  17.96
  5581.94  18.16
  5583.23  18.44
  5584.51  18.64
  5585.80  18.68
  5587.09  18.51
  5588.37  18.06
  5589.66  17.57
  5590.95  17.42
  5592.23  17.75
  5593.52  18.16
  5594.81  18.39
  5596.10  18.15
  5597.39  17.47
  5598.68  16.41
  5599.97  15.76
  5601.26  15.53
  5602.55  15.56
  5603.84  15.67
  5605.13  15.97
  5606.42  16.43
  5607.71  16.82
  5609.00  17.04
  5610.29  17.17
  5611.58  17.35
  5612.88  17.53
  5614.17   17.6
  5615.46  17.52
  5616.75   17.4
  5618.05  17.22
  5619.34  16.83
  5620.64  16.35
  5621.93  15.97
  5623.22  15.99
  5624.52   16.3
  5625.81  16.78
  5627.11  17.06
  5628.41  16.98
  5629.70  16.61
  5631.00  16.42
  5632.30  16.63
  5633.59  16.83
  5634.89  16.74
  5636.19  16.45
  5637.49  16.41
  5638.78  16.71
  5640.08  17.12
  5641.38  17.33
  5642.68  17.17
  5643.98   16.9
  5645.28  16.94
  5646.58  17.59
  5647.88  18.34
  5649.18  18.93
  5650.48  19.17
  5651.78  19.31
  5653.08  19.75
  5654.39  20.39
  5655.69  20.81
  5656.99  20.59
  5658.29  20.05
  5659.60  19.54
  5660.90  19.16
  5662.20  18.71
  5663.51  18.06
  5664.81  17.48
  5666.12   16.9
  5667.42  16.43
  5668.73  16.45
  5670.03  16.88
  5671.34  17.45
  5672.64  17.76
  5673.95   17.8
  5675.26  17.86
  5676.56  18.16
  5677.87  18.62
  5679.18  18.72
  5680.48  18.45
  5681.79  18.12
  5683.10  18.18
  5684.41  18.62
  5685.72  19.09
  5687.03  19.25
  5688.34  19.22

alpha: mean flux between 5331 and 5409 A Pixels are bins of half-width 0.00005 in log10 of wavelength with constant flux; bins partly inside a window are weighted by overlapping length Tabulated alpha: 20.2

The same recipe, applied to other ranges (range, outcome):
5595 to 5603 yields 16.6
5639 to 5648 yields 17.2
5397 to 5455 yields 20.8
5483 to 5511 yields 17.4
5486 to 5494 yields 18.9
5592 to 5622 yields 16.9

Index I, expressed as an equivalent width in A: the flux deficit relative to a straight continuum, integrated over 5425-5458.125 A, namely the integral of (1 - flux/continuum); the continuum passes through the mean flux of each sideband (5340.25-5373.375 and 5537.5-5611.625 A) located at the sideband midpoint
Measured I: -1.7 A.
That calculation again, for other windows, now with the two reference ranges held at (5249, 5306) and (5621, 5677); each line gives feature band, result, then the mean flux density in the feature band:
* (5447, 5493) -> 2.8 A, 16.5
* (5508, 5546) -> 2.1 A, 16.6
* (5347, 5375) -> -3.4 A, 19.6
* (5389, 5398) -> -2.2 A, 21.8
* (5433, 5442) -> -2.5 A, 22.4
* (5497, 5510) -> 1.1 A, 16.1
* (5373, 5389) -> -3.3 A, 21.1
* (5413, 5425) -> -3.0 A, 22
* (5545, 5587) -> -1.5 A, 18.2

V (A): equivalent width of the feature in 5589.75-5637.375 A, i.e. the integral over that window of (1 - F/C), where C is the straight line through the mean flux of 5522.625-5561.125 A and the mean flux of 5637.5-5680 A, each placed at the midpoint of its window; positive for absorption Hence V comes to 2.8 A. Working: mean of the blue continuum 17.4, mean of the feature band 16.8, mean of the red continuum 18.2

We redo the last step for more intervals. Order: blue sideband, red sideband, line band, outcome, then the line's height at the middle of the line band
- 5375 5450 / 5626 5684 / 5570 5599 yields 1.1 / 18.9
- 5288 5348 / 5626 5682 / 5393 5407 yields -1.6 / 18.8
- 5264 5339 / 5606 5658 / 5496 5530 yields 2.6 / 17.8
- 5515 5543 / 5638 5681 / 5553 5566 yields -0.9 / 17.1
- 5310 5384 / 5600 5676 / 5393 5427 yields -3.8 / 19.1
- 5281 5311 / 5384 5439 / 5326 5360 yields 1.5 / 20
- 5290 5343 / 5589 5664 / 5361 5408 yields -4.9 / 18.8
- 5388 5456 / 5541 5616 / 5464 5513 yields 6.0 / 19.5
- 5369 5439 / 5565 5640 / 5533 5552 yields 1.6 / 18.5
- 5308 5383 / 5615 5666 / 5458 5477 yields 2.6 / 18.8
